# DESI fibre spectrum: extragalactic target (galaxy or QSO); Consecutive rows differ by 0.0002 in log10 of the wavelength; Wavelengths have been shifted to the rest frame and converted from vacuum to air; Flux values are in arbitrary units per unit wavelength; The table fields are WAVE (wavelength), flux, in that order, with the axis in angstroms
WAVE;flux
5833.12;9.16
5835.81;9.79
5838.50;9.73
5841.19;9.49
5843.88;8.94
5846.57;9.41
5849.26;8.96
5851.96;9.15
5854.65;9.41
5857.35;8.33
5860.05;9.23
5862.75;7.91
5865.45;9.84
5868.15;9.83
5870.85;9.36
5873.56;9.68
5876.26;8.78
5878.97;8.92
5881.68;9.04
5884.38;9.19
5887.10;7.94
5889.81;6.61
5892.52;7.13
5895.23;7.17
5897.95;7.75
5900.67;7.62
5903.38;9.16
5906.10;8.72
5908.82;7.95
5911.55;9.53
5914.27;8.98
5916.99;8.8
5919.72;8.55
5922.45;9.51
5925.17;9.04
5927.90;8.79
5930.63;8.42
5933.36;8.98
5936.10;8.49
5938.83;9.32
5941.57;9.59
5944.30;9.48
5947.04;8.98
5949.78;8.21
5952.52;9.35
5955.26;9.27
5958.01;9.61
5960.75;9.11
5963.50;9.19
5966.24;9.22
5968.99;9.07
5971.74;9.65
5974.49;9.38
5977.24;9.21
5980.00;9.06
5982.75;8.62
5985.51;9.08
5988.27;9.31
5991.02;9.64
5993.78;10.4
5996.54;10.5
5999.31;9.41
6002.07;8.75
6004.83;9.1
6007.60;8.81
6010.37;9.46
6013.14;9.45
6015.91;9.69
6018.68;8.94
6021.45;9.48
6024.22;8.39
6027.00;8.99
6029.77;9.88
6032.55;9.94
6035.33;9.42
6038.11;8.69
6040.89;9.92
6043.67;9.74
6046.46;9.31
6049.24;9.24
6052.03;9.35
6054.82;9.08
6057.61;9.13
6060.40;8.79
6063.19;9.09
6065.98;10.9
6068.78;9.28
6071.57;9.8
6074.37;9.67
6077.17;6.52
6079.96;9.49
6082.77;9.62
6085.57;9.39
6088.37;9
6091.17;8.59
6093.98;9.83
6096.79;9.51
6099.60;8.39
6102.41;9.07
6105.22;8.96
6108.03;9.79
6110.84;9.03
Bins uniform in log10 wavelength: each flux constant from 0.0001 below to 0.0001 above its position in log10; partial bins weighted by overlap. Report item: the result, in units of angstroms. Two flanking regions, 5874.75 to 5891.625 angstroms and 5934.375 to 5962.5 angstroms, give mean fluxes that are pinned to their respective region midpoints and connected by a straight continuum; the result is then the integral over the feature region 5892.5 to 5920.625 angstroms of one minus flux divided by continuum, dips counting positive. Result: 1.0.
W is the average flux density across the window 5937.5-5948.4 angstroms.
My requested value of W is 9.34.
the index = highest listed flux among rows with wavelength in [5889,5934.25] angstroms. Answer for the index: 9.53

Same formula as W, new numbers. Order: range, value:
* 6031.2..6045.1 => 9.54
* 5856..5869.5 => 9.03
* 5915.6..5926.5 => 8.98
